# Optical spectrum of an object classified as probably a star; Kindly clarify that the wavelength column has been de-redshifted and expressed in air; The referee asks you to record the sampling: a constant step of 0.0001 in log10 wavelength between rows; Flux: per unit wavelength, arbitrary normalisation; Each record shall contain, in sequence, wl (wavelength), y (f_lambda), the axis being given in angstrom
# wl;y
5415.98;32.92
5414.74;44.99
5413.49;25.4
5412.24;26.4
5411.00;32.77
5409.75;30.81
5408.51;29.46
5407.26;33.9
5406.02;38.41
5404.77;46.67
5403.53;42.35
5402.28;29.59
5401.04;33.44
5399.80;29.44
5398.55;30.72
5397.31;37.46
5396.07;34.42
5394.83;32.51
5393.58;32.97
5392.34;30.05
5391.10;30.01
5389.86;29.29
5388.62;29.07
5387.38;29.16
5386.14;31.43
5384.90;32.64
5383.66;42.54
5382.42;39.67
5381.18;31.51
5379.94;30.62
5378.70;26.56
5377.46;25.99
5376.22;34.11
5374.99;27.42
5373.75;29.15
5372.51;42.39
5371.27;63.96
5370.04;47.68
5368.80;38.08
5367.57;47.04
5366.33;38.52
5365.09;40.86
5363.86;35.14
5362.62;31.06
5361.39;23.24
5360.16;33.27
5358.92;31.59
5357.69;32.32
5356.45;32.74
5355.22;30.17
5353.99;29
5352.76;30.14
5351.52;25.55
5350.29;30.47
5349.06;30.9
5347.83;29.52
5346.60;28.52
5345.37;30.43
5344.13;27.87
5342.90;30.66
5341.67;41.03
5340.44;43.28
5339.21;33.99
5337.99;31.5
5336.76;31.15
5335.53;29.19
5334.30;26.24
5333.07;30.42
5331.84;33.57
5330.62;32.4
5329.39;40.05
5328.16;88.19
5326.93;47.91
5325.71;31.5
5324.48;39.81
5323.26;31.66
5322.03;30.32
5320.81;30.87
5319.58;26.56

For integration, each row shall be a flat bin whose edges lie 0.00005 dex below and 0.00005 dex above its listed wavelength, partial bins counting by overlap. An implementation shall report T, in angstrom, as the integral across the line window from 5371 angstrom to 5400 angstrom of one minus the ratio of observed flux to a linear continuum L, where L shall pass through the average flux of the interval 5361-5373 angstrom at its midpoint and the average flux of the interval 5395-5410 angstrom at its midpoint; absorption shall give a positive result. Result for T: 3.6 angstrom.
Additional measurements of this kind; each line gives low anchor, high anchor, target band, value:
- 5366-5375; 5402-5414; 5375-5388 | 2.6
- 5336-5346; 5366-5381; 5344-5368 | 2.4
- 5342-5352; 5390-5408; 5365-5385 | -3.5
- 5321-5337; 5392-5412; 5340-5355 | 2.3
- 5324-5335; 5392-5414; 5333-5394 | 6.6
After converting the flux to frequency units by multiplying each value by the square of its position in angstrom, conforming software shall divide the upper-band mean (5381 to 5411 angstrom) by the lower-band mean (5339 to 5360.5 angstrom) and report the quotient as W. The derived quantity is 1.08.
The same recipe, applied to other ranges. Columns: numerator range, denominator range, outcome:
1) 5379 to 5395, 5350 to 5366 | 1.04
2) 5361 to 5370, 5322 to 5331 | 0.87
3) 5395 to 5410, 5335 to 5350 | 1.10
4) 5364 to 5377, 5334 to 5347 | 1.27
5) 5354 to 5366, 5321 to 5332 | 0.78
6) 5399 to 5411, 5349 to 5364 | 1.17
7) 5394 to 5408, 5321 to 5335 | 0.93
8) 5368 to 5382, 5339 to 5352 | 1.15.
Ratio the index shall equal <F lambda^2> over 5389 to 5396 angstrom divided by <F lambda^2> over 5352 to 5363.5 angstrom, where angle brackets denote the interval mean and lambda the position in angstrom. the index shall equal 1.0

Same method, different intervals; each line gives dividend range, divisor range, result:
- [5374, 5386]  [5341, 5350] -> 1.04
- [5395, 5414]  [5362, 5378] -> 0.88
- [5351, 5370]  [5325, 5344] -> 0.90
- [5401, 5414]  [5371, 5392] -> 1.02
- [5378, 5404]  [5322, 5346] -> 0.91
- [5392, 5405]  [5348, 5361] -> 1.14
